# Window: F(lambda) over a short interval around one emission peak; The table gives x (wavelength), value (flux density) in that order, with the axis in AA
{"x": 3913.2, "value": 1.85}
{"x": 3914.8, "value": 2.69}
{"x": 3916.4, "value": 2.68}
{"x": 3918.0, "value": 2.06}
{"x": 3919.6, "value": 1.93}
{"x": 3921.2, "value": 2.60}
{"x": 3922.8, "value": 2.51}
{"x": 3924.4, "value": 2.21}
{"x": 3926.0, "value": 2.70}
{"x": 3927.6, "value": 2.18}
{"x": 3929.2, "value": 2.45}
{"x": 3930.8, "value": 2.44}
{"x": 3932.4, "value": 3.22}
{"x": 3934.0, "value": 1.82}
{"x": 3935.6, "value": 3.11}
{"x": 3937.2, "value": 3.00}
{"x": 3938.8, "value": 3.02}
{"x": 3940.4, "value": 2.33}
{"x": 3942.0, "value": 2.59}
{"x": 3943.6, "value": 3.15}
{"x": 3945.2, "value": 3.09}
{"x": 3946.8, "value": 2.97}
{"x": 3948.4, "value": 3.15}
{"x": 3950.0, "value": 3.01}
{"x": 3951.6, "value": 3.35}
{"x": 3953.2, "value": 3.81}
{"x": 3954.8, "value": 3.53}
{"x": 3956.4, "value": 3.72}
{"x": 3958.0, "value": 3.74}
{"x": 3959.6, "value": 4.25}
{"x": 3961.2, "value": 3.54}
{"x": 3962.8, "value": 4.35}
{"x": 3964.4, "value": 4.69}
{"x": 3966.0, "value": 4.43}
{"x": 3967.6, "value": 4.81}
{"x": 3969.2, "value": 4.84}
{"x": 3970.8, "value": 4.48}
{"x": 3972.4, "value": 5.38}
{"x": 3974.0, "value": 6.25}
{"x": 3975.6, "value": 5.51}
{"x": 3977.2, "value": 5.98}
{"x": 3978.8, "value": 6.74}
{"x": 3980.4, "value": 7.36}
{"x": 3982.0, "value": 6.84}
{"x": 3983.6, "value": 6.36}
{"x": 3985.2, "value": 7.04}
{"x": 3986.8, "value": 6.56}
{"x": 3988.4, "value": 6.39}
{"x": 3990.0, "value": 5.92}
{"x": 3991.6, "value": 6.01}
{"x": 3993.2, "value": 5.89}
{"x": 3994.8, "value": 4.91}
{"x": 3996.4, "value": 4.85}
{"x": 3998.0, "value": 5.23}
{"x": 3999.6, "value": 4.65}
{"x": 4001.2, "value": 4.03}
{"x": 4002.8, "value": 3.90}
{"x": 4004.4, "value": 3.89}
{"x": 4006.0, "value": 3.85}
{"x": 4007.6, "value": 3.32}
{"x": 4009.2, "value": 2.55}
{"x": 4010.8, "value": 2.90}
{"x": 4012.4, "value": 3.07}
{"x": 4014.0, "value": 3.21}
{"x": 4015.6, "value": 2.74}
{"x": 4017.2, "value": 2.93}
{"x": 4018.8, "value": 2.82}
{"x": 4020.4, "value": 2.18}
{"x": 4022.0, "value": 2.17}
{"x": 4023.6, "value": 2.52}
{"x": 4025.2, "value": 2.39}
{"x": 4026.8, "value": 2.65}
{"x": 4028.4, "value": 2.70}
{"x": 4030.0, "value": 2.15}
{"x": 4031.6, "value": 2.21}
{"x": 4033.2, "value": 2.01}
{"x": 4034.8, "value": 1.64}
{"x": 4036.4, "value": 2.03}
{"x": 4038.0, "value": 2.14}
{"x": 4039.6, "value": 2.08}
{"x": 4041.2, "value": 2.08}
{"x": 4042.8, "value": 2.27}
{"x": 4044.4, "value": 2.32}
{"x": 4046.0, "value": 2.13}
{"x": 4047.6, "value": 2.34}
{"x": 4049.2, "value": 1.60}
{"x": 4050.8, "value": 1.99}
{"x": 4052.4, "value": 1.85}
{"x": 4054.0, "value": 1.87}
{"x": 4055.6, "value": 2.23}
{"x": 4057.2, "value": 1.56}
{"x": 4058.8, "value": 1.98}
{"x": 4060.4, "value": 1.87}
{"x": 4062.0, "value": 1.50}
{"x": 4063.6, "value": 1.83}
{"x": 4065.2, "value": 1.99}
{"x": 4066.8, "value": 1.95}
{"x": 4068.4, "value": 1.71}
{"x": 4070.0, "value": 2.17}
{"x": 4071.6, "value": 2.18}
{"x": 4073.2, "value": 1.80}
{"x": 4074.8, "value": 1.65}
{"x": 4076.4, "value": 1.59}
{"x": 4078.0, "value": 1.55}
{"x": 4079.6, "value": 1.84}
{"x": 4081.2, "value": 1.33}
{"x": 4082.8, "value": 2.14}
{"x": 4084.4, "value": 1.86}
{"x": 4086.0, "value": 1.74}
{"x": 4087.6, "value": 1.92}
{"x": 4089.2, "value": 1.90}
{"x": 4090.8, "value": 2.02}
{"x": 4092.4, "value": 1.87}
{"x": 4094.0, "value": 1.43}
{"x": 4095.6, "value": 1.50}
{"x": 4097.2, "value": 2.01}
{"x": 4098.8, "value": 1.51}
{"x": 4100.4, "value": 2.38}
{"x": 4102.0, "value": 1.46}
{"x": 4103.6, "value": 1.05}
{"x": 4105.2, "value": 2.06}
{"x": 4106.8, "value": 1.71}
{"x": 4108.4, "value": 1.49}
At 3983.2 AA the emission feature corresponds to C IV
